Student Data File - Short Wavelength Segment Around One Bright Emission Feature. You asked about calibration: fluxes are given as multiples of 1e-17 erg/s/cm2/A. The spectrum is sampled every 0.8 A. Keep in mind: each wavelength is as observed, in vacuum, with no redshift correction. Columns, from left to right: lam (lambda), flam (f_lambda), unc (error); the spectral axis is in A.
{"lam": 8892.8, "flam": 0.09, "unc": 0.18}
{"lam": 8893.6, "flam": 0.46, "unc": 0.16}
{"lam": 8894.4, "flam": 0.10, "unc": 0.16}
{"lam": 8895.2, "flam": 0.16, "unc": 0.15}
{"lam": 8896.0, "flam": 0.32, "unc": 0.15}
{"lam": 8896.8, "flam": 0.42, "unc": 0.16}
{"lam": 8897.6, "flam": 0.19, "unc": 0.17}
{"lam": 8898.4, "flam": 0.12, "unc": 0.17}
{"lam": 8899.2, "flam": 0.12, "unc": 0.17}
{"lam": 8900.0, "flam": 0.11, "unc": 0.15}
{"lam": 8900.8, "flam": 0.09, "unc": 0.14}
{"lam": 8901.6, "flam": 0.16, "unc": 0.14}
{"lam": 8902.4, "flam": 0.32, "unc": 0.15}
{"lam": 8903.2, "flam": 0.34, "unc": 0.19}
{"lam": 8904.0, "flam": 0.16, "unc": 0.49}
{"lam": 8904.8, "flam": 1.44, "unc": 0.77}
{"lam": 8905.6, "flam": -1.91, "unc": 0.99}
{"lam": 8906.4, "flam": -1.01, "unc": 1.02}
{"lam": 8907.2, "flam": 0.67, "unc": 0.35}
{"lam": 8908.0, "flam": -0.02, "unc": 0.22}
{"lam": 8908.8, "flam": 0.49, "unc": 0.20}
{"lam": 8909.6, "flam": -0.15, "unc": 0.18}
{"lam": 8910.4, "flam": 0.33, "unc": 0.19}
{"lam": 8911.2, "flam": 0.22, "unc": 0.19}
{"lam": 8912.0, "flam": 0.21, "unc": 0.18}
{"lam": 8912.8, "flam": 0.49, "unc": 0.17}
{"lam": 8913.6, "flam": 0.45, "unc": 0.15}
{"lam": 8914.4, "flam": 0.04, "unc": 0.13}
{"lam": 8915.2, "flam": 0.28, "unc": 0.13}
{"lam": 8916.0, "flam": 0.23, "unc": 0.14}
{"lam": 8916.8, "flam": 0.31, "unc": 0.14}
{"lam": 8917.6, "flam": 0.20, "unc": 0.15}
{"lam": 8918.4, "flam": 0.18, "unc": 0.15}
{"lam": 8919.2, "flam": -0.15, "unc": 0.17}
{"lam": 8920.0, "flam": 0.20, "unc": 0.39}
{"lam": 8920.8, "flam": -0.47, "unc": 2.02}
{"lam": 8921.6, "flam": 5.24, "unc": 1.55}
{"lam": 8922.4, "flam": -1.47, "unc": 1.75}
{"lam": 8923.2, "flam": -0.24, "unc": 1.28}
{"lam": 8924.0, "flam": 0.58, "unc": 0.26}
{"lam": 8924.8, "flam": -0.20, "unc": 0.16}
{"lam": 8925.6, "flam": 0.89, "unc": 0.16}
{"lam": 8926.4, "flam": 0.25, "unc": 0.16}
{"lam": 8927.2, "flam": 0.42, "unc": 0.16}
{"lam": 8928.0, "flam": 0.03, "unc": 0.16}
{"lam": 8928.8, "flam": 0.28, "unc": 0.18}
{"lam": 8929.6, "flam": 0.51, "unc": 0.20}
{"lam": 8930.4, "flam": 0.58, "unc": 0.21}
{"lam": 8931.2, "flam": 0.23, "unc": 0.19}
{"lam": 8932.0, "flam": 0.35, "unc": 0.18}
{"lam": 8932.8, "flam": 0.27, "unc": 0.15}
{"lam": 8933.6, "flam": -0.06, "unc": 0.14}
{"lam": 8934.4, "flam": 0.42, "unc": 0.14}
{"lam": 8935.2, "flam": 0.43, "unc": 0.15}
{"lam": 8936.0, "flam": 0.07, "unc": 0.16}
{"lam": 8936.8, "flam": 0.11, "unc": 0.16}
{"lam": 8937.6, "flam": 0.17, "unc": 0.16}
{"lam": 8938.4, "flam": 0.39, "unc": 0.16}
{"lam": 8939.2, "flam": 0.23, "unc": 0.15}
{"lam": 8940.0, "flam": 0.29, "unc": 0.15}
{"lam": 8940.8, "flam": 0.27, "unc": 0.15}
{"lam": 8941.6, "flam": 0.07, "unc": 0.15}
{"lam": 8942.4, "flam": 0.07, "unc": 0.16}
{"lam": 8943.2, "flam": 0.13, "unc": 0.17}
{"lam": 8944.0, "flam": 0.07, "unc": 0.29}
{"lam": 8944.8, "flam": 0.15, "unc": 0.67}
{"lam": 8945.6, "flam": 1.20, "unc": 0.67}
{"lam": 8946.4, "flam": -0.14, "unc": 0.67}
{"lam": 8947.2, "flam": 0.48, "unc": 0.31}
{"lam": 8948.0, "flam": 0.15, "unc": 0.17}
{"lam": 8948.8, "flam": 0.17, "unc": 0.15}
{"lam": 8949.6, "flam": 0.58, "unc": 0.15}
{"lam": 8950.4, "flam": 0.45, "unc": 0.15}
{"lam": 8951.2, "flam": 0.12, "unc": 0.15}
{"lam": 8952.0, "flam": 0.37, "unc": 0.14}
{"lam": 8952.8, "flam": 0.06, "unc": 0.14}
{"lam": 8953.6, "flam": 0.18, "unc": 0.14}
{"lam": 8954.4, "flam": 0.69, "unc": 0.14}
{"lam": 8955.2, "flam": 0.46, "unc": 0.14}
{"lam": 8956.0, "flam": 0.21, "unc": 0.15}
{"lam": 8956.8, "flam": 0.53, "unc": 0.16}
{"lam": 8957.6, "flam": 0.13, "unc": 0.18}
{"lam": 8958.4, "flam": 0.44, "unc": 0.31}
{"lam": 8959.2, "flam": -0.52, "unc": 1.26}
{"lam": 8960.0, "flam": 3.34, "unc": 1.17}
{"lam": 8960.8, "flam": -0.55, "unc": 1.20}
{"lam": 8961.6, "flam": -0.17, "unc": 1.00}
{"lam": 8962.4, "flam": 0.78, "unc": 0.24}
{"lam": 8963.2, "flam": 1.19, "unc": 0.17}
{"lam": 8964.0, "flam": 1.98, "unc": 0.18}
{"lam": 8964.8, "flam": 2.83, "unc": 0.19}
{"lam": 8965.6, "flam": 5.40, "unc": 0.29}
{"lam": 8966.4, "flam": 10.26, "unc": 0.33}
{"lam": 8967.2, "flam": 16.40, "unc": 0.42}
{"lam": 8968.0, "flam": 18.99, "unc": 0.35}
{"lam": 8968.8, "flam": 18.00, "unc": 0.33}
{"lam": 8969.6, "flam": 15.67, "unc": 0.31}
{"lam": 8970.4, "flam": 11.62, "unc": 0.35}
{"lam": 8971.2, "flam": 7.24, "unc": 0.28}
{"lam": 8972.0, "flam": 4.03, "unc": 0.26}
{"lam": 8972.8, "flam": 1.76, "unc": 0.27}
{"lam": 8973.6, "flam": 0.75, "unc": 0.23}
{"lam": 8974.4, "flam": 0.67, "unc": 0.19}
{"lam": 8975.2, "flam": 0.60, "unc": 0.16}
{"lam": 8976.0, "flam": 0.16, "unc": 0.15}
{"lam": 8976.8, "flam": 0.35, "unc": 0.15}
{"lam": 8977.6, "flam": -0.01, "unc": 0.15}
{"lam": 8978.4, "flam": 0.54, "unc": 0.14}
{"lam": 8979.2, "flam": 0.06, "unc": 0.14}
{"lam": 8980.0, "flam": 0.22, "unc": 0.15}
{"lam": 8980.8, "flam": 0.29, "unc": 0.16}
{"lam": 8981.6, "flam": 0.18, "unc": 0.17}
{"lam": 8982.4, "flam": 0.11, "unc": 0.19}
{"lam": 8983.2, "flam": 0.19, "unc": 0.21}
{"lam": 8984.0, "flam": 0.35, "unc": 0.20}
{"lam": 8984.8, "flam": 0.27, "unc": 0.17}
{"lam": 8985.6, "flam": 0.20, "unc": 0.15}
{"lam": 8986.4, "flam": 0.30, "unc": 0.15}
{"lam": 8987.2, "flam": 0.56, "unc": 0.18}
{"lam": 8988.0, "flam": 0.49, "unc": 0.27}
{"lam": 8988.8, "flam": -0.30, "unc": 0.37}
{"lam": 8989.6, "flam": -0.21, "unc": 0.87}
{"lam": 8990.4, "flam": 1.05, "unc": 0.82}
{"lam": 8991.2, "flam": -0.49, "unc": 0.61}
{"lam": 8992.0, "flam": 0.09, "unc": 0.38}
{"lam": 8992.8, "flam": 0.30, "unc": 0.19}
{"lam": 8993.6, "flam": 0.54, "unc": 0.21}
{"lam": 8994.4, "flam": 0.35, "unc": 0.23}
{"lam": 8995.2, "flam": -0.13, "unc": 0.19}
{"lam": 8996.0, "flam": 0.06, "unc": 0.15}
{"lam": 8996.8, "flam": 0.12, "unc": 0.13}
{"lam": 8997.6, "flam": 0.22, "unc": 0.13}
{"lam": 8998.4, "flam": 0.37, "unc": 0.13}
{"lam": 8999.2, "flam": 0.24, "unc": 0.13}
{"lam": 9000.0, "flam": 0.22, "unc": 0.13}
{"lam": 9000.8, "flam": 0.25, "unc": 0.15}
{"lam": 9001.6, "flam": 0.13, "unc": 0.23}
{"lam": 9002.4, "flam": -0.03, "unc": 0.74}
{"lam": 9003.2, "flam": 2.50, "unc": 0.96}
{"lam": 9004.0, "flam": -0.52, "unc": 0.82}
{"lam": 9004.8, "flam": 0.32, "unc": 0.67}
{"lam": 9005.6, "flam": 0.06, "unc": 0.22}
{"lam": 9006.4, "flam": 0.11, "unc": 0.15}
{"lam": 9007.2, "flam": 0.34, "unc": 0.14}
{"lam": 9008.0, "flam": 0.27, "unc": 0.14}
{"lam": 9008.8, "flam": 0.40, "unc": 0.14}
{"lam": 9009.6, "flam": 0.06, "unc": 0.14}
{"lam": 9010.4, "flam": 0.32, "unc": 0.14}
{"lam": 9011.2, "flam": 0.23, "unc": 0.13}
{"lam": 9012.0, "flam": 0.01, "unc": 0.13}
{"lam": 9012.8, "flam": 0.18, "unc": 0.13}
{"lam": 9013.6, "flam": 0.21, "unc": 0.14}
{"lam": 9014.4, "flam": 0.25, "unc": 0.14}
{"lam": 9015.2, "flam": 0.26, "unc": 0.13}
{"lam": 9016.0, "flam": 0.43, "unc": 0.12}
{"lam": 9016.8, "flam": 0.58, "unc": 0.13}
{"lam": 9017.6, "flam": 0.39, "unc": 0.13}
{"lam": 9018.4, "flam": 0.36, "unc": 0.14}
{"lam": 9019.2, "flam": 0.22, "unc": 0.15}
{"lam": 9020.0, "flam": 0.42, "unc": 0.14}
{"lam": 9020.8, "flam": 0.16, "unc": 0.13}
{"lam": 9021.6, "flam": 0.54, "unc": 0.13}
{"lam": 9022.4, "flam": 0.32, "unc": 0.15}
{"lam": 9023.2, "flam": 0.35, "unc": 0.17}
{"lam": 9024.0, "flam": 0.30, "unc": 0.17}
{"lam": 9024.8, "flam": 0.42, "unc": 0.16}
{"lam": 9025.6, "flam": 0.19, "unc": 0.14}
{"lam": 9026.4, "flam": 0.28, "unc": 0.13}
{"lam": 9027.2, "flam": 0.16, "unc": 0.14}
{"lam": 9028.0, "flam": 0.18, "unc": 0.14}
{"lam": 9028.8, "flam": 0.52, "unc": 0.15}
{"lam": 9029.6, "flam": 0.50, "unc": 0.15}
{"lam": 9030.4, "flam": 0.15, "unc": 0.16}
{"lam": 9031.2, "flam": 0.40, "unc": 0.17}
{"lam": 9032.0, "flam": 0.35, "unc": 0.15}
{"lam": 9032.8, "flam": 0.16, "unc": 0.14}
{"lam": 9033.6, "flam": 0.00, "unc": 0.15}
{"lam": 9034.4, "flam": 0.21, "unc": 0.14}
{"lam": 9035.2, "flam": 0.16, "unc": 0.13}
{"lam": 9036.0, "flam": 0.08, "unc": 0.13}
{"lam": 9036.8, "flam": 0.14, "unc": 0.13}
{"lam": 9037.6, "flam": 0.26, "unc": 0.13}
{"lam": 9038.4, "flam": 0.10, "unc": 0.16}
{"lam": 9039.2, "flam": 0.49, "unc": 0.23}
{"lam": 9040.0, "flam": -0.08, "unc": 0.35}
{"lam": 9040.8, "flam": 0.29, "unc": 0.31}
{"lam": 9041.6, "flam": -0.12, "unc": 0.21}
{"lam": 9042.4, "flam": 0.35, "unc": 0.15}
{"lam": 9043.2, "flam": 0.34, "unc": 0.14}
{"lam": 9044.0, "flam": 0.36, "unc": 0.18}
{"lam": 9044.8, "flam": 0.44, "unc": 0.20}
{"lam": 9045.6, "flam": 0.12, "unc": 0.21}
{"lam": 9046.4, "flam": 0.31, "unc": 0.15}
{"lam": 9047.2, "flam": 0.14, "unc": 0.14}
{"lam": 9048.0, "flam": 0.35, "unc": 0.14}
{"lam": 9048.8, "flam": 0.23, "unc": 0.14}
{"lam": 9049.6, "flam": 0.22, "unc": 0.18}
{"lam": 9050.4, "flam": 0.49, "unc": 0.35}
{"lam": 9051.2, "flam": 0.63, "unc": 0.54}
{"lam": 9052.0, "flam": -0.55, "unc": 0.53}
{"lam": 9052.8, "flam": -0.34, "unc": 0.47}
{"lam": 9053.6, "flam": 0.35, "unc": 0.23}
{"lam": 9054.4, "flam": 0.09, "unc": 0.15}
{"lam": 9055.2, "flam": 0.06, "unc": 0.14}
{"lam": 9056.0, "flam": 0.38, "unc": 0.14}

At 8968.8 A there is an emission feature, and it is [O III] 5007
